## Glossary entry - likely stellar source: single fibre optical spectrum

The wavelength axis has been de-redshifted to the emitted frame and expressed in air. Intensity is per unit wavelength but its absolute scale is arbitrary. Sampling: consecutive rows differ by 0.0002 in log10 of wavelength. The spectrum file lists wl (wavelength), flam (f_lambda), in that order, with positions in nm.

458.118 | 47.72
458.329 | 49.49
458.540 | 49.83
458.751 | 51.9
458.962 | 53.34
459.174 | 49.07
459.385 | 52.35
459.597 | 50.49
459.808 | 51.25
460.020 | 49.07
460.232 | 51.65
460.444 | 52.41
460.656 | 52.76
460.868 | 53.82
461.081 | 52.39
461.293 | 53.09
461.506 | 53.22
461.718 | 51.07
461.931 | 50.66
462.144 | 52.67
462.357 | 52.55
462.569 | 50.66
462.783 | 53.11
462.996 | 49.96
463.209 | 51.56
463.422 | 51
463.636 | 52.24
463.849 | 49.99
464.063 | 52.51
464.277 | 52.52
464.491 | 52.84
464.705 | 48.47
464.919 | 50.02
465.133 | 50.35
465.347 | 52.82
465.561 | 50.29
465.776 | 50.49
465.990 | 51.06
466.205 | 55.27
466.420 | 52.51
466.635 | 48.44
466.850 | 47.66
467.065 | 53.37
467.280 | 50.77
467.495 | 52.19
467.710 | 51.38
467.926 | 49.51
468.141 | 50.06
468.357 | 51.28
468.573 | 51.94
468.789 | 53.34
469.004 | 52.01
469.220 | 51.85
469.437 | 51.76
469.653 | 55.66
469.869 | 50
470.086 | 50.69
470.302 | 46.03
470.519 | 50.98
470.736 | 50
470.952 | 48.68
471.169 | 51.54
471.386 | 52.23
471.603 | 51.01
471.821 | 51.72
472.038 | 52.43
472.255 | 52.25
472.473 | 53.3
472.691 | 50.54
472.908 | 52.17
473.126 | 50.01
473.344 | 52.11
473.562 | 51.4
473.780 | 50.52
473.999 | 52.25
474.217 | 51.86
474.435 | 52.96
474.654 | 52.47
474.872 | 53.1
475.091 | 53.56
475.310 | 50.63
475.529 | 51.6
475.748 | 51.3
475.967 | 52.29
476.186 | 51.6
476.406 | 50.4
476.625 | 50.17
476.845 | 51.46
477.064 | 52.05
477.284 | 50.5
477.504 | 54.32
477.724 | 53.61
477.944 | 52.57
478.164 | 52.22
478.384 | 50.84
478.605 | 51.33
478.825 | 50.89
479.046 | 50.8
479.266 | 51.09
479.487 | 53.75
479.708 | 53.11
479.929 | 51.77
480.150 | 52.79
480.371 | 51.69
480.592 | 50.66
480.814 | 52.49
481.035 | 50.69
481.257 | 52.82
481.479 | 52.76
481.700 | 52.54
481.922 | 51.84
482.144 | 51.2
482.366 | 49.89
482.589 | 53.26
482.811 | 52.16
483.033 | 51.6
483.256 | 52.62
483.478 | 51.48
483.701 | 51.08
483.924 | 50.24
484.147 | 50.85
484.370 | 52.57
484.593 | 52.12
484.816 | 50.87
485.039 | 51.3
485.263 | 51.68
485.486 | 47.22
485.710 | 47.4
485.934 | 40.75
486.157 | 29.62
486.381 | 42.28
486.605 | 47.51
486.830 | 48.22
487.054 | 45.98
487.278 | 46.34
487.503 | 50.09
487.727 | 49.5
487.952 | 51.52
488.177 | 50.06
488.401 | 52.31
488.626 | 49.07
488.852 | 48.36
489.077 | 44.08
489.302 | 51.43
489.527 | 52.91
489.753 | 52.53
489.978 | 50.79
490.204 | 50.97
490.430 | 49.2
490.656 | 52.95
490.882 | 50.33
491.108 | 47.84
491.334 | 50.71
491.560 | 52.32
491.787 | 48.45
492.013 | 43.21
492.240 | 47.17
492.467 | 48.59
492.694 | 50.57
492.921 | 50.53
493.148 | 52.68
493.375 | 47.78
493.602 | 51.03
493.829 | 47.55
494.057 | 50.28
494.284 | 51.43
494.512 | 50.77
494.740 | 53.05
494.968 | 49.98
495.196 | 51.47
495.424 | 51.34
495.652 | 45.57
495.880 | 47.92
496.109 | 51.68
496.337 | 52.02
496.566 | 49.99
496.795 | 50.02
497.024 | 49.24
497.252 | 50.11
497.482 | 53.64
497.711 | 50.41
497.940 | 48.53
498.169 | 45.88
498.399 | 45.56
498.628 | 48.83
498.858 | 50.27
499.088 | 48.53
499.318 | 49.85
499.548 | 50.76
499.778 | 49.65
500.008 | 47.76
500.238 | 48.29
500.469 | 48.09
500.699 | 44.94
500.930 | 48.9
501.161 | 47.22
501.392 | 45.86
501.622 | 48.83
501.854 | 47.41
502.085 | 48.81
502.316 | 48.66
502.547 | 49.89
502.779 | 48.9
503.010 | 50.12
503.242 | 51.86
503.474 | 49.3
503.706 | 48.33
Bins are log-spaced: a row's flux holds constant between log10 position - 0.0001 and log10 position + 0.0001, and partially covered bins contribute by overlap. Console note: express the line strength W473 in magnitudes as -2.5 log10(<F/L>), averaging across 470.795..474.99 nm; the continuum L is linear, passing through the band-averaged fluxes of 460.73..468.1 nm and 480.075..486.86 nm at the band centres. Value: -0.02 mag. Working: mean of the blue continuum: 51.5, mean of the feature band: 51.7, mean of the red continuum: 49.8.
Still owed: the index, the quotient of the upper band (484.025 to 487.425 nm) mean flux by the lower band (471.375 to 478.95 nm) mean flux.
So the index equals 0.91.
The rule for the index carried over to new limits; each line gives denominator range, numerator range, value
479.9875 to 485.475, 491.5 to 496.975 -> 0.96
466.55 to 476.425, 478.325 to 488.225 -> 0.97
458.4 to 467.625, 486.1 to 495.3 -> 0.96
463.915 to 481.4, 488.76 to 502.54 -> 0.96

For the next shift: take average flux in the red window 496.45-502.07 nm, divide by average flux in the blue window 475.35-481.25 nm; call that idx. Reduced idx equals 0.94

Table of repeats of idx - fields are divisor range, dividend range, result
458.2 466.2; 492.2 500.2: 0.97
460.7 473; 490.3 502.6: 0.96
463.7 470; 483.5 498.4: 0.96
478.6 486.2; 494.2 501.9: 0.97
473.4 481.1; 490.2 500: 0.96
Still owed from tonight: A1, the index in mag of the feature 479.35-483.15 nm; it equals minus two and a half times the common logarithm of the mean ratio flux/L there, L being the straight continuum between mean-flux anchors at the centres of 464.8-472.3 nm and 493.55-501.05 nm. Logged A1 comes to -0.034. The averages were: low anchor 51.2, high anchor 49.5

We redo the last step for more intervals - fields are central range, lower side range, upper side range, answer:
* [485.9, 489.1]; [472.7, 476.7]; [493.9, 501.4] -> 0.08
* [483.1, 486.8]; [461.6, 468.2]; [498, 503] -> 0.03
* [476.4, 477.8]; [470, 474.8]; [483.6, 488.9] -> -0.03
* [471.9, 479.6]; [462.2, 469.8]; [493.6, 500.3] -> -0.02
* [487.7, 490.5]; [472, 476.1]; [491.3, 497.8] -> 0.01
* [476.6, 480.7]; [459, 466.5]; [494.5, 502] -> -0.03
